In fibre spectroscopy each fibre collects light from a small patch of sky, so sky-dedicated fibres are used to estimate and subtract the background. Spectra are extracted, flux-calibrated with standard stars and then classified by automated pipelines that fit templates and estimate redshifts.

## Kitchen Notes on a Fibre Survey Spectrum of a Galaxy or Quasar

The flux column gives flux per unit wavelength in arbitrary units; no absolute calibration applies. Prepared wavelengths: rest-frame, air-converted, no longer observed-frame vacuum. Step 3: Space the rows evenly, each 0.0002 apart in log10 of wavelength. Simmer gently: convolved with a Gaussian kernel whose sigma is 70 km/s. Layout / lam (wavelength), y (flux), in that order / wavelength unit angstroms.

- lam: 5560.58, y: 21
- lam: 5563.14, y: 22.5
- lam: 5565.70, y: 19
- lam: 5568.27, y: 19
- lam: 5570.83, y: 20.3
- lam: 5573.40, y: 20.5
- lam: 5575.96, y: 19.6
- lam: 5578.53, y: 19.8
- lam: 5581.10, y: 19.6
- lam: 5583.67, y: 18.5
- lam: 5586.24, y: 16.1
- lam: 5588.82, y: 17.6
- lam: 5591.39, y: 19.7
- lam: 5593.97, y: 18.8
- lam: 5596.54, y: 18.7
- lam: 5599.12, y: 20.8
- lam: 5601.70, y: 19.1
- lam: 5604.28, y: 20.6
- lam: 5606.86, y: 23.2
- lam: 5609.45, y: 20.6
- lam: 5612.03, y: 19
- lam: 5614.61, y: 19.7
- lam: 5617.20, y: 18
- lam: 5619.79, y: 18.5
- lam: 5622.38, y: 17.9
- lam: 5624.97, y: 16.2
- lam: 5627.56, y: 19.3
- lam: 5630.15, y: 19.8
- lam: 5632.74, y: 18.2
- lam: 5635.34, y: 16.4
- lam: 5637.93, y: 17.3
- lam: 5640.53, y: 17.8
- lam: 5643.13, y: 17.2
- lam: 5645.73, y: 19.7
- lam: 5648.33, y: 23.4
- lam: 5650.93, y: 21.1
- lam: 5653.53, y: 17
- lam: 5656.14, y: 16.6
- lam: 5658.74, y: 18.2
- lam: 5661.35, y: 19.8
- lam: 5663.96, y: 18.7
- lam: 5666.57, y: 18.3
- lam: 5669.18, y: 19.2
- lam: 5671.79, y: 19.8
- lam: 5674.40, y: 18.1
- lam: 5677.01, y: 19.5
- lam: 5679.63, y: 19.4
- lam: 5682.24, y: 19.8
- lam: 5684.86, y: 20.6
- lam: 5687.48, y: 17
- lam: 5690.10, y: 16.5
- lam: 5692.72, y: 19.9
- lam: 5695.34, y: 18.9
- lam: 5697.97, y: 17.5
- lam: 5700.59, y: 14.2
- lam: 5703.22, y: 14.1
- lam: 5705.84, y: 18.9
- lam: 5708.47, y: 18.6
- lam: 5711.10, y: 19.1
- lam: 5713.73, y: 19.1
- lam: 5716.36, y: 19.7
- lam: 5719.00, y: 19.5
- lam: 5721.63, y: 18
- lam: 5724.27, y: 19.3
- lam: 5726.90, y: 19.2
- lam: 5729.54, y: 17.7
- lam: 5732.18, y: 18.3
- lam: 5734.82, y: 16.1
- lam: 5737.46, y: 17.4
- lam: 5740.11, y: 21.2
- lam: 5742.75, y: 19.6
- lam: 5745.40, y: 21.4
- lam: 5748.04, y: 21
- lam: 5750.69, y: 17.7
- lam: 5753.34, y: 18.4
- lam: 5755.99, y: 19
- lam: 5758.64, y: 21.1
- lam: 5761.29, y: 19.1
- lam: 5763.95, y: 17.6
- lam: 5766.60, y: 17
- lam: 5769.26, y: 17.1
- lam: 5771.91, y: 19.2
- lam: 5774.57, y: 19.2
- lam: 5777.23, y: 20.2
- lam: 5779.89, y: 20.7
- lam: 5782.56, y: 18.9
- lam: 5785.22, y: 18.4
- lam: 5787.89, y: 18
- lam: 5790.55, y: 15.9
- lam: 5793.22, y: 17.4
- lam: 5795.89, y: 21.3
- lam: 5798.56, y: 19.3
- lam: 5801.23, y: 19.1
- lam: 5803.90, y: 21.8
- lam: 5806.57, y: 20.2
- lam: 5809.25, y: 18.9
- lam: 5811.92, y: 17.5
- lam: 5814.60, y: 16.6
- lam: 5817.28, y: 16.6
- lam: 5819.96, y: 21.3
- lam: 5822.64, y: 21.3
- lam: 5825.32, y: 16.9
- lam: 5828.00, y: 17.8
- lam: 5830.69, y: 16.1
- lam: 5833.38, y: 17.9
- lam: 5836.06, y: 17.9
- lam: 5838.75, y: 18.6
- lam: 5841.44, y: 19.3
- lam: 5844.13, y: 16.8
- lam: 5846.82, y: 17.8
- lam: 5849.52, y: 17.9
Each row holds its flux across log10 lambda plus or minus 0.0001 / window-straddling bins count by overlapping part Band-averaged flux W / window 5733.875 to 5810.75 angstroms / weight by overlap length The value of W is 19.1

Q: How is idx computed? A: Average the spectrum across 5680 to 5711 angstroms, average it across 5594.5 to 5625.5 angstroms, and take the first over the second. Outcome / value 0.9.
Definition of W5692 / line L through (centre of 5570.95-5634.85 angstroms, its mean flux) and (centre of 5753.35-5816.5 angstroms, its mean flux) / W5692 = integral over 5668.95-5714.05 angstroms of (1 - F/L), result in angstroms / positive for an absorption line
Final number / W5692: 1.6 angstroms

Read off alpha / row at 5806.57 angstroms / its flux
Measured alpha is 20.2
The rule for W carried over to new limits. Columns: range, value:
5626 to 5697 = 18.8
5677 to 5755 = 18.6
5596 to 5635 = 19.2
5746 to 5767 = 19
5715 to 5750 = 19.1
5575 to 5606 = 19.1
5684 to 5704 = 17.3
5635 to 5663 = 18.7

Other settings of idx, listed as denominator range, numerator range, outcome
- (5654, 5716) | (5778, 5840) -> 1.02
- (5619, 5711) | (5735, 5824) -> 1.03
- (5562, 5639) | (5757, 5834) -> 0.98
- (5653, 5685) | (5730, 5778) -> 1.00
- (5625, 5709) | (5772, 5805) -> 1.04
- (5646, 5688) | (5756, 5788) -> 0.98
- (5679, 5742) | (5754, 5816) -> 1.03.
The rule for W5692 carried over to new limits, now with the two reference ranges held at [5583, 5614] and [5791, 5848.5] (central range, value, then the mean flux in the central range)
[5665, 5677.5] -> 0.1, 19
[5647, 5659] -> -0.1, 19.4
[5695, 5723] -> 1.5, 17.9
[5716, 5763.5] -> -0.5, 19.1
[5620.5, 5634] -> 0.7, 18.3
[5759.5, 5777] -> 0.3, 18.4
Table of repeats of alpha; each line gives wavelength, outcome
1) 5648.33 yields 23.4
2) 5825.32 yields 16.9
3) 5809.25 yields 18.9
